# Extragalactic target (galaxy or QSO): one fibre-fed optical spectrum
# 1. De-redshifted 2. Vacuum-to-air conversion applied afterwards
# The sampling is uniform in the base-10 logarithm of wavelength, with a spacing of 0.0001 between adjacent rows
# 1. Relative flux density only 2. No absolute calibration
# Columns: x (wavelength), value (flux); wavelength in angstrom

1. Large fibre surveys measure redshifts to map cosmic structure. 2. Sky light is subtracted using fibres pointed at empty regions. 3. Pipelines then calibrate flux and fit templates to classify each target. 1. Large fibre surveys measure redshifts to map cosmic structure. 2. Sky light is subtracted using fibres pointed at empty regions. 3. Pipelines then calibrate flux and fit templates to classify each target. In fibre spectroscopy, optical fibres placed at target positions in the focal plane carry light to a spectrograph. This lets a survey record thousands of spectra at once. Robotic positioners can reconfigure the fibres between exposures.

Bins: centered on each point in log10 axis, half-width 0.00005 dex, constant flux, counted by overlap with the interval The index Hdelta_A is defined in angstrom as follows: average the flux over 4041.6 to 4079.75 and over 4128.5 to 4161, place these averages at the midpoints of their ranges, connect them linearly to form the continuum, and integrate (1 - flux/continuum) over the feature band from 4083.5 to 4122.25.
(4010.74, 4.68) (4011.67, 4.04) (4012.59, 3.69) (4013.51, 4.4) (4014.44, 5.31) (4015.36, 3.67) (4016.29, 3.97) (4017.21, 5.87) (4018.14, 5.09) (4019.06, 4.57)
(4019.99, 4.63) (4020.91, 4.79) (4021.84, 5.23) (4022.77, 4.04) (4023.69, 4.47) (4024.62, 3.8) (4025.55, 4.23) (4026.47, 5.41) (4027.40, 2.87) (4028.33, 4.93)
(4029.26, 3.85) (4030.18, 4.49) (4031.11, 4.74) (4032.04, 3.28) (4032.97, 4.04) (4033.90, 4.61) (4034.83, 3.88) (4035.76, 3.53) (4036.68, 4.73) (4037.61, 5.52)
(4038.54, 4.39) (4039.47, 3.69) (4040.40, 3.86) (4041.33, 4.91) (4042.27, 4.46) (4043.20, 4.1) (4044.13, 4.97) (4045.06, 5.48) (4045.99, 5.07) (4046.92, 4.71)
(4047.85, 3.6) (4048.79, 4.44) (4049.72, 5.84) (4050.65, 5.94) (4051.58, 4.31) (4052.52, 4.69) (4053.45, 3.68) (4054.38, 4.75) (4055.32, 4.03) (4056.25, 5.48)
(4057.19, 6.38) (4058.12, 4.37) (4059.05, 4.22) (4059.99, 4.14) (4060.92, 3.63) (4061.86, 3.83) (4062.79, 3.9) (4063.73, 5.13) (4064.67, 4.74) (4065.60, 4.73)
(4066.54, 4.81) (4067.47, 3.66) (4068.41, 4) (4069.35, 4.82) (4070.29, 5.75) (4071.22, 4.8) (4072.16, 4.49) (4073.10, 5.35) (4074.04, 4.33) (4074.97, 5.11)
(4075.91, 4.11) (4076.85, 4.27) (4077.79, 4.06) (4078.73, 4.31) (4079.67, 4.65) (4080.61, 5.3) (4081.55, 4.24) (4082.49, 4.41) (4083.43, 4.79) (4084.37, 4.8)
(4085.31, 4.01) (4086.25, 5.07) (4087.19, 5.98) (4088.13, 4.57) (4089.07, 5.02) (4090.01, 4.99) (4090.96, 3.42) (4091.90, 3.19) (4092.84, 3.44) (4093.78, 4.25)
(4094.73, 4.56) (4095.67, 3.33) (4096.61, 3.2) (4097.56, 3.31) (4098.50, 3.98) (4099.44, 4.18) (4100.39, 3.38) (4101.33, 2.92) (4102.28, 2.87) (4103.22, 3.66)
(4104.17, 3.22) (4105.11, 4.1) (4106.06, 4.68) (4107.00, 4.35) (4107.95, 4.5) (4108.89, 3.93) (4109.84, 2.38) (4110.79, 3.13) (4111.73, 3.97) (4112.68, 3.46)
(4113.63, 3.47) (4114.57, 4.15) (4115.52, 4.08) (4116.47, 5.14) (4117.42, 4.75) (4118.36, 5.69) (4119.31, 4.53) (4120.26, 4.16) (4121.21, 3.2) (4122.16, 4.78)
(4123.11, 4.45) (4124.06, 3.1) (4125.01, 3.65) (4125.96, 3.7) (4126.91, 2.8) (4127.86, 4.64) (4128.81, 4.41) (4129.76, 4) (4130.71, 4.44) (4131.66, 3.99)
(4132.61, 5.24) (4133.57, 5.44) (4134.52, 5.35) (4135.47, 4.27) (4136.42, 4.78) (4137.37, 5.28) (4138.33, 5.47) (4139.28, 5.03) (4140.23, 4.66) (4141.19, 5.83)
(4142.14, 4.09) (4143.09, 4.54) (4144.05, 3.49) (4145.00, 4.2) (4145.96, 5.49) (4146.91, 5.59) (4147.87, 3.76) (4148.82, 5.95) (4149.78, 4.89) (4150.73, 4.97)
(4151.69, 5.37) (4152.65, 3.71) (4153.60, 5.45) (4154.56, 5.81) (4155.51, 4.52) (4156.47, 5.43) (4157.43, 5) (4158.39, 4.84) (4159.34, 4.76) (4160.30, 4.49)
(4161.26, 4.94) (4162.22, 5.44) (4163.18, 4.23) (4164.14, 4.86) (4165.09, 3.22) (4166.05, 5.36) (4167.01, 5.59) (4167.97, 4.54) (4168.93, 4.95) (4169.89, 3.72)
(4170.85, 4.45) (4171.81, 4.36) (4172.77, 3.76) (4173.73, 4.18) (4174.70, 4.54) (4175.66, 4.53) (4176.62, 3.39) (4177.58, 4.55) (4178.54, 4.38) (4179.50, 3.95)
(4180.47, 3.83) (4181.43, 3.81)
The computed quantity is 5.6 angstrom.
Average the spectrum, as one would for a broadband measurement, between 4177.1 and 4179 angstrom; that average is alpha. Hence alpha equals 4.47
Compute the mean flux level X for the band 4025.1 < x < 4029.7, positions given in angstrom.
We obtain 4.26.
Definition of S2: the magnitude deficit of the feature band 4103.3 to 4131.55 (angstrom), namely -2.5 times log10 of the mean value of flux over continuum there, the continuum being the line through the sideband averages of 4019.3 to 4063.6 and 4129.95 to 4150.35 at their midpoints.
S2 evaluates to 0.18 mag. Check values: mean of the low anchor 4.47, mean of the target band 4.02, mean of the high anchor 4.84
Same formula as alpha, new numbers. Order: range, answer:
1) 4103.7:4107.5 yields 4.09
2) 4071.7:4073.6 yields 4.9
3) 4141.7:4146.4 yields 4.35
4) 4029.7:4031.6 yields 4.6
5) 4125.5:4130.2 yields 3.91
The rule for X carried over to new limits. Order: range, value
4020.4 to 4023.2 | 4.69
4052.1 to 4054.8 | 4.37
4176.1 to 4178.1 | 4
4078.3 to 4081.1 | 4.75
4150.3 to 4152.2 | 5.13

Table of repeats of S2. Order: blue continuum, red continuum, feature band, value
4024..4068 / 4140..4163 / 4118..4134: 0.13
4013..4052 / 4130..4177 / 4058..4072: 0.03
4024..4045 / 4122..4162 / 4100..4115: 0.25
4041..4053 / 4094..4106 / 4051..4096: -0.08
